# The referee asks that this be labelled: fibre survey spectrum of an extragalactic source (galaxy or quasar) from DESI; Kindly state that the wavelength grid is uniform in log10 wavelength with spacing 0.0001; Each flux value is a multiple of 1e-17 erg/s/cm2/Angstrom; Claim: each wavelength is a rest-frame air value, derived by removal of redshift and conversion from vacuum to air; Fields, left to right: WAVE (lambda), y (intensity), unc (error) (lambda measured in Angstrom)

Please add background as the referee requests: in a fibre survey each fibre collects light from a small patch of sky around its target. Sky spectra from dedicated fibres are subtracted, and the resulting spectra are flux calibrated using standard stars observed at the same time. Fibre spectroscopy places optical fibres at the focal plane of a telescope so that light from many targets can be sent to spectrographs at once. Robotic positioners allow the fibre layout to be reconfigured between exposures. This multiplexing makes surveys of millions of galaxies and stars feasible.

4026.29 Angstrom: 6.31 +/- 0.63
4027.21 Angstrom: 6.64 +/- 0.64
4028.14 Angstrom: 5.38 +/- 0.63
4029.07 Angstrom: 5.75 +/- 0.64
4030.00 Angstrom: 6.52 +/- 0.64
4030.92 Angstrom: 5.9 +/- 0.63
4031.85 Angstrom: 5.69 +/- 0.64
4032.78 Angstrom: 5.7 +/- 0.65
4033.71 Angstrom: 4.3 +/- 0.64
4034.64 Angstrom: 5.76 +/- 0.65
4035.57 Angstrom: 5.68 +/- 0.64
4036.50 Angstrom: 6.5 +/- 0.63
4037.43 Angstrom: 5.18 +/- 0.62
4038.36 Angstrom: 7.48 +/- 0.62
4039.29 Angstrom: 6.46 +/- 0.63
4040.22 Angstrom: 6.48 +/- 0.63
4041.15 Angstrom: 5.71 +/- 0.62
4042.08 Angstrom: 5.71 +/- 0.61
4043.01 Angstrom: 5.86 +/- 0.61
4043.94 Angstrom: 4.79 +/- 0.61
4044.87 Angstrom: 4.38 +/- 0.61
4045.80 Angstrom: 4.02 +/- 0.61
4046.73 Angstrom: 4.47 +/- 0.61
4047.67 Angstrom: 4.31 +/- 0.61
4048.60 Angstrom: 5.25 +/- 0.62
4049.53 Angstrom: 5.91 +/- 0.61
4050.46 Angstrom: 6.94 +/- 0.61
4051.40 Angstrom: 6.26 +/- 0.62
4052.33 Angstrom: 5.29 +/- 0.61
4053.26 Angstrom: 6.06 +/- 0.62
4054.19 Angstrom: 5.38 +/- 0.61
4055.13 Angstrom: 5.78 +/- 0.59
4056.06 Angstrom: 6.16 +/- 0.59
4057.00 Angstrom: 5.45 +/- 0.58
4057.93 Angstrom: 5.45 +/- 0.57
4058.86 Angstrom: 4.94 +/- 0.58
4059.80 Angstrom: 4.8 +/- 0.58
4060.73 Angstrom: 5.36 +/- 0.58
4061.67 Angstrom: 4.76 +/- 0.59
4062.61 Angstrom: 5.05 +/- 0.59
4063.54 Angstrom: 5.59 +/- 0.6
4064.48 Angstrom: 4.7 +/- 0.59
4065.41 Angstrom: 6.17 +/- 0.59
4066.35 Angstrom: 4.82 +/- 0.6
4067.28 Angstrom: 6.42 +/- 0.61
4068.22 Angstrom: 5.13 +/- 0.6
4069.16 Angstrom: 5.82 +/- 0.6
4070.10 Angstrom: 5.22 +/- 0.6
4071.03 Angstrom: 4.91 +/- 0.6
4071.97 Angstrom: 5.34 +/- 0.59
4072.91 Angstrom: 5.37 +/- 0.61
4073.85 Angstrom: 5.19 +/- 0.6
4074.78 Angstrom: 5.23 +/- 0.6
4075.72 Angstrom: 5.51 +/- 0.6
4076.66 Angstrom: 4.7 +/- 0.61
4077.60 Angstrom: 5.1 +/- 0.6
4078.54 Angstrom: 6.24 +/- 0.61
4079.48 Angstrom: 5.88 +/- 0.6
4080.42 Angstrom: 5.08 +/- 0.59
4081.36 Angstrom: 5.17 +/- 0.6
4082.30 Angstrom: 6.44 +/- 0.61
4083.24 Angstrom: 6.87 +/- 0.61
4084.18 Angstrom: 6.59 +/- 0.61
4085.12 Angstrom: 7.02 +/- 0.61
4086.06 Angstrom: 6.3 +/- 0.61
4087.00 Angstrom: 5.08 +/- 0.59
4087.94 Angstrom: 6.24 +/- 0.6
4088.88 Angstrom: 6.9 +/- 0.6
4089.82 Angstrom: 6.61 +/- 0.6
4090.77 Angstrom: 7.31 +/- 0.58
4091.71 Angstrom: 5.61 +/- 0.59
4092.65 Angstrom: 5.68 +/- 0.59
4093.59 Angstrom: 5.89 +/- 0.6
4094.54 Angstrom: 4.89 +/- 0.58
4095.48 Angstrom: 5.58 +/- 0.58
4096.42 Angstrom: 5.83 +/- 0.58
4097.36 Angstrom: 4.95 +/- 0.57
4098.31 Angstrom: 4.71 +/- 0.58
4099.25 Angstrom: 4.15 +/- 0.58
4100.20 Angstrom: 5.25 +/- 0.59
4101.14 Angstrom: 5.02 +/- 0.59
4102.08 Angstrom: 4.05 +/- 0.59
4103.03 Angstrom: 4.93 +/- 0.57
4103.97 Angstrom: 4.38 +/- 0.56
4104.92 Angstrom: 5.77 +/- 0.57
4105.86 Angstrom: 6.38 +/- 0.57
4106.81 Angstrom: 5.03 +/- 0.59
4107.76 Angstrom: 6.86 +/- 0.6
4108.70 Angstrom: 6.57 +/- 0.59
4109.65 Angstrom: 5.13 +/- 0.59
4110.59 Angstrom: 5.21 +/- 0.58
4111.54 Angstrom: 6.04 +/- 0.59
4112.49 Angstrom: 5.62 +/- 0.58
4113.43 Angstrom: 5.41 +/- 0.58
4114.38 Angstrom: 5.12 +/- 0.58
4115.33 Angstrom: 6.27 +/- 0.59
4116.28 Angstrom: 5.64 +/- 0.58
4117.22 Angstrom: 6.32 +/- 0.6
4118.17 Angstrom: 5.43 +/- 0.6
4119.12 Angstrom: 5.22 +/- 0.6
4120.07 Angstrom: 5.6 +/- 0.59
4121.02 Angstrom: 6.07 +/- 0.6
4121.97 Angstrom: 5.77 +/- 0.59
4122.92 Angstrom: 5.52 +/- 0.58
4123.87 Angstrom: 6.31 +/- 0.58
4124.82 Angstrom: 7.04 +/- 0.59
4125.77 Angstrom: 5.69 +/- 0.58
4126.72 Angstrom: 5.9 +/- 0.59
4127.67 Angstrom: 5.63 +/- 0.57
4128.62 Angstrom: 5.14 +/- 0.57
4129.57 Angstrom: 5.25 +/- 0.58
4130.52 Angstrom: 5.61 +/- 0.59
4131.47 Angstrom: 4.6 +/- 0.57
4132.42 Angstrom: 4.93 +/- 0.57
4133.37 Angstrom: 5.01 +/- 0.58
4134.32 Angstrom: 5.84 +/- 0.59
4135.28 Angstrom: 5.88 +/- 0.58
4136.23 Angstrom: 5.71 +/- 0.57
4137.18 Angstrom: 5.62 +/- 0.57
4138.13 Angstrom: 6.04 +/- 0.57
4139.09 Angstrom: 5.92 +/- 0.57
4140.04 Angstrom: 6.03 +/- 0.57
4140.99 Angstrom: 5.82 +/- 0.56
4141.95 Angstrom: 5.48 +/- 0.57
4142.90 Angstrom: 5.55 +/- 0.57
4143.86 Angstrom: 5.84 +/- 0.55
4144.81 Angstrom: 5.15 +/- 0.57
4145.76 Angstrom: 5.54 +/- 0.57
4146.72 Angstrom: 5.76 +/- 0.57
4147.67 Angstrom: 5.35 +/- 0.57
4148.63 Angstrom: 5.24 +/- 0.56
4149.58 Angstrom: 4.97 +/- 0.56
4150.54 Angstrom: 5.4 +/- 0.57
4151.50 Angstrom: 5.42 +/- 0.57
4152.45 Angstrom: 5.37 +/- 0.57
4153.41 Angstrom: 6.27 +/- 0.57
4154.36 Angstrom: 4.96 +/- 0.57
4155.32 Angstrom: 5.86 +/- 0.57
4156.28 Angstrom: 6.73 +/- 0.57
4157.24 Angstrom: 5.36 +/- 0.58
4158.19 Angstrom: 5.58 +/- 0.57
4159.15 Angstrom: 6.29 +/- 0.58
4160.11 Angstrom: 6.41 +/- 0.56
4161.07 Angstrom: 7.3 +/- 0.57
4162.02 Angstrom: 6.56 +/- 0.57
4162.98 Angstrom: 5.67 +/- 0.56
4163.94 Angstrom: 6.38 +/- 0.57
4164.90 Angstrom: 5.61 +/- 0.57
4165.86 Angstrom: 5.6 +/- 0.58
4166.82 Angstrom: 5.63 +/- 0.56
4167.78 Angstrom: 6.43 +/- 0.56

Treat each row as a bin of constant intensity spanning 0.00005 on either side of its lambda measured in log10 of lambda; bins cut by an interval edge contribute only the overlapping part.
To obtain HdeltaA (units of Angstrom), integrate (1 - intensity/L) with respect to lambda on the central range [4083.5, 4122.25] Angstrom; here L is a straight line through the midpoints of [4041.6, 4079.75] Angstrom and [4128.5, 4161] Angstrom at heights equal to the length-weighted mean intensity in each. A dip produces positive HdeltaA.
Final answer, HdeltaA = -1.35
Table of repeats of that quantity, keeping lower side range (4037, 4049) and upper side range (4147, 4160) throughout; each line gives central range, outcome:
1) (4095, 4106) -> 0.9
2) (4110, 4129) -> -0.7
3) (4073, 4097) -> -1.7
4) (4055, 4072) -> 0.3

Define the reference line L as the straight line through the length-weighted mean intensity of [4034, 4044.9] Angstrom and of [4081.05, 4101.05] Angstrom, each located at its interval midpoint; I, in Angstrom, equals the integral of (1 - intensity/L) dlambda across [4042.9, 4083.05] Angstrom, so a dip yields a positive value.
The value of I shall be 3.3 Angstrom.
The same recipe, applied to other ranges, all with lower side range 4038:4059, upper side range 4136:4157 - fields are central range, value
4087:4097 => -0.7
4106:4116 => -0.2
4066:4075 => 0.4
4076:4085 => -0.4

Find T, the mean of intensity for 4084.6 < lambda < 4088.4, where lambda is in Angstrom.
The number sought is 6.17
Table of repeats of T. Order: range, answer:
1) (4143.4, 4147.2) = 5.58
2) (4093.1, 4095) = 5.38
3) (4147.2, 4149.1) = 5.28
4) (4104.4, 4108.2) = 5.97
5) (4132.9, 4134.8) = 5.42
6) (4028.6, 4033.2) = 5.91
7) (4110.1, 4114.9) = 5.49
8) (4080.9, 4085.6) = 6.42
